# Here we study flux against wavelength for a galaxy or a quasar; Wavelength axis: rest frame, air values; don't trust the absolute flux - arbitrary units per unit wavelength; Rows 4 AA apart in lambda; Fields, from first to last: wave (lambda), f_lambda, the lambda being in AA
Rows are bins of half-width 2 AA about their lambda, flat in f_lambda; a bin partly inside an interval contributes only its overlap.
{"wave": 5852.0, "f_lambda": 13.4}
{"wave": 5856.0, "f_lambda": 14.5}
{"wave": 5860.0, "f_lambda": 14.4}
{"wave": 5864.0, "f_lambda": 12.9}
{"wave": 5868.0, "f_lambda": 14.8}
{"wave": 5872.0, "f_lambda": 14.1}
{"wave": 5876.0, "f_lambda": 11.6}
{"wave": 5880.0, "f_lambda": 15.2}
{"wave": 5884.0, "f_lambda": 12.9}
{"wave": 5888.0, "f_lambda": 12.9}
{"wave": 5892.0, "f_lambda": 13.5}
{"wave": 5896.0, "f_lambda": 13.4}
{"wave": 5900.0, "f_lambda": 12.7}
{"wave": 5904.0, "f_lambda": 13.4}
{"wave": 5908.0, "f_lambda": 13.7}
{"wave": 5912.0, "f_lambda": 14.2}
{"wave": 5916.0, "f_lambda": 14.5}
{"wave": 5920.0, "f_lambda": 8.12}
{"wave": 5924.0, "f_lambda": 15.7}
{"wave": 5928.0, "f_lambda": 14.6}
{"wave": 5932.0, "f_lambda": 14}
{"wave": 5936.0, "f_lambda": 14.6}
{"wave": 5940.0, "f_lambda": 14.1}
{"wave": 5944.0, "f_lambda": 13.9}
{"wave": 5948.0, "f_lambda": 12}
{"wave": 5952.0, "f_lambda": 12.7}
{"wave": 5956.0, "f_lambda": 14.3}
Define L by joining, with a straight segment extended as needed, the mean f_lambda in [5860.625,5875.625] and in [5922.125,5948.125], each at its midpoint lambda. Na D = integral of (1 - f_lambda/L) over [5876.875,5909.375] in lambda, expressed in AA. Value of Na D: 1.2 AA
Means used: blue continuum 13.7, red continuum 14.3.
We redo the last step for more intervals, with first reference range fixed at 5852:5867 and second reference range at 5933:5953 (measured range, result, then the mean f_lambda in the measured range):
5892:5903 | 0.46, 13.2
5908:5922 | 1.21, 12.5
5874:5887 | 0.58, 13.2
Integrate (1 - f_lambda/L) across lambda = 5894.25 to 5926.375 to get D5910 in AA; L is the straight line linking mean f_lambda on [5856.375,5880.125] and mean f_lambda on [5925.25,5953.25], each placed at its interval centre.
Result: 1.3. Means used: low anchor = 13.8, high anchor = 13.8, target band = 13.2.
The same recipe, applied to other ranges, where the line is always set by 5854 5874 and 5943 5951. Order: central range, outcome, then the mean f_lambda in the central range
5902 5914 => -0.3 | 13.8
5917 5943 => -1.0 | 13.6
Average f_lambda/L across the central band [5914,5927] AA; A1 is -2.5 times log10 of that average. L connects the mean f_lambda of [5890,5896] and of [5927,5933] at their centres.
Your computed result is 0.095 mag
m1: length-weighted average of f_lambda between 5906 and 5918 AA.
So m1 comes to 14.1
